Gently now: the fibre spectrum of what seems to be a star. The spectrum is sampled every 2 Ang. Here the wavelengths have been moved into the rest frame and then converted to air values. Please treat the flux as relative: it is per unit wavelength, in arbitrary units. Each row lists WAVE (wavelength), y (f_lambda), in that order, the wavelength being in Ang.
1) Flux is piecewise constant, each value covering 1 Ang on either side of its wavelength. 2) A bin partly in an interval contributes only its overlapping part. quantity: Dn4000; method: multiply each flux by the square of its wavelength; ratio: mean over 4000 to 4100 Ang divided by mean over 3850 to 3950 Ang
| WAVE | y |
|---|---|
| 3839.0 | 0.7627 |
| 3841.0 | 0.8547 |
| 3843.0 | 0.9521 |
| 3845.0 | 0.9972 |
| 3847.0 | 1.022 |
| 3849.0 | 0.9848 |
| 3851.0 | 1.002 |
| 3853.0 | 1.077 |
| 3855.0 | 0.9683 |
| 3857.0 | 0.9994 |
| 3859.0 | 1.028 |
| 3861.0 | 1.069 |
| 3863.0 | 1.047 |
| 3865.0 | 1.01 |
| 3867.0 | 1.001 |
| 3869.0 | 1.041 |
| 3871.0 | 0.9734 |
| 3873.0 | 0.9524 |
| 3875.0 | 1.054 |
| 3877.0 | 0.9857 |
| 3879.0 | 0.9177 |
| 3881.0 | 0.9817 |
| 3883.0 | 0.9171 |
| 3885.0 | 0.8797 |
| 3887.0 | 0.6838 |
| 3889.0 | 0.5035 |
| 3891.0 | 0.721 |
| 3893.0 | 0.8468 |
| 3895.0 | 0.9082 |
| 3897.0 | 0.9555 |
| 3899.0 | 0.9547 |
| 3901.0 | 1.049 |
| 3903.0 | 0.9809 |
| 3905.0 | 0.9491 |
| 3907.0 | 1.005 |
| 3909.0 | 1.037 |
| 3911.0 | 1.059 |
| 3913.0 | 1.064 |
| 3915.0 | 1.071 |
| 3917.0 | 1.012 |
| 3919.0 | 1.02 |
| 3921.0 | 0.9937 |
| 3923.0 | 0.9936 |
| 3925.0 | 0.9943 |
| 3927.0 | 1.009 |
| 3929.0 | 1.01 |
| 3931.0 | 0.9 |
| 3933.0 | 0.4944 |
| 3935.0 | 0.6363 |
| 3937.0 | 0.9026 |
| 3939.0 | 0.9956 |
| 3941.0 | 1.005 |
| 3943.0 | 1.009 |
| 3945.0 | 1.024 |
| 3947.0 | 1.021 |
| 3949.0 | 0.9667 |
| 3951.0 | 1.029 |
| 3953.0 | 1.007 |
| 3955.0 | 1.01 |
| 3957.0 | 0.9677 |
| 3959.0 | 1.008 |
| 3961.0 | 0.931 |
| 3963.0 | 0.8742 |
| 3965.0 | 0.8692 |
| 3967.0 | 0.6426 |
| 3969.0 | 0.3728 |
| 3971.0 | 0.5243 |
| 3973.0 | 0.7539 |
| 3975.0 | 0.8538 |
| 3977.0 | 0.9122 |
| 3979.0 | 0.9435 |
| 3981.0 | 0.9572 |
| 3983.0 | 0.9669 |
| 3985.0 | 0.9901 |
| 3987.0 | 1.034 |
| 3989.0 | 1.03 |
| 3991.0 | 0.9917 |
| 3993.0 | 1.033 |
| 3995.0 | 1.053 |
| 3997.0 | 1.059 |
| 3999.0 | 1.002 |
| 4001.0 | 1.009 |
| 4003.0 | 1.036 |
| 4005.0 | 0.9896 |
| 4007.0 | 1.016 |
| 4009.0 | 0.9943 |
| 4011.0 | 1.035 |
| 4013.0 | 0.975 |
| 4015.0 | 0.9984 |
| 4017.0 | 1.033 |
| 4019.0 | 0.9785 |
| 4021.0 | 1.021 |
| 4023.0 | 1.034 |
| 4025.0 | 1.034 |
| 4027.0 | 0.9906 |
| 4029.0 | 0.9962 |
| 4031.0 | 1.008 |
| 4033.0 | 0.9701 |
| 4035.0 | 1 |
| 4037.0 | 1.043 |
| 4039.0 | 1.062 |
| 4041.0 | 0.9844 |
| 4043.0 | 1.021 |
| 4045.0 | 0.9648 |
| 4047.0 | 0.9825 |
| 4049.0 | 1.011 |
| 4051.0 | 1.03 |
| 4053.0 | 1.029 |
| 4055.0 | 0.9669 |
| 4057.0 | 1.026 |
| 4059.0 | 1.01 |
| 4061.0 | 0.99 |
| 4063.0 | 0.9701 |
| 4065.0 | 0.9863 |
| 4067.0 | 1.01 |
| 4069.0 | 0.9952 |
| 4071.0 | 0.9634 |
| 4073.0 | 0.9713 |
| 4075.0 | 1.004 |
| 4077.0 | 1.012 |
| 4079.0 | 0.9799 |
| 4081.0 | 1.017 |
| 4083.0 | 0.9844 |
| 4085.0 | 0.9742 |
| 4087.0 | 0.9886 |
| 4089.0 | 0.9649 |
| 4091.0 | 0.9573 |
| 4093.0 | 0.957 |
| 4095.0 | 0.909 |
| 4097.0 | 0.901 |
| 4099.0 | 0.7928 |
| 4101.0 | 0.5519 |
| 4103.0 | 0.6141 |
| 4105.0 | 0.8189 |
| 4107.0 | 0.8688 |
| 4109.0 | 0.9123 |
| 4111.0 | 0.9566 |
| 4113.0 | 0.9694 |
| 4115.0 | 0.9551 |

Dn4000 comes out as 1.1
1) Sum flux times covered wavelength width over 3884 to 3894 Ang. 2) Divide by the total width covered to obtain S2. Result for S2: 0.727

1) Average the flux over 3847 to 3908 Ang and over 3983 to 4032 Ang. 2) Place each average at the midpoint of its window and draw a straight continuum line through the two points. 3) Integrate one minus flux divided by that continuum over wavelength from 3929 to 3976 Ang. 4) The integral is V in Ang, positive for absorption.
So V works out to 5.8 Ang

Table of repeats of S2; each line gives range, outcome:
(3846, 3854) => 1.02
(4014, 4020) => 1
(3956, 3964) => 0.945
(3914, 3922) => 1.02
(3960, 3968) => 0.829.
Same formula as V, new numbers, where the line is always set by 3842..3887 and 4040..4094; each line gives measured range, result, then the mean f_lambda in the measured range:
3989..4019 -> -0.78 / 1.02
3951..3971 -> 2.89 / 0.846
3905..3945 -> 1.14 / 0.96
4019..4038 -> -0.37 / 1.01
